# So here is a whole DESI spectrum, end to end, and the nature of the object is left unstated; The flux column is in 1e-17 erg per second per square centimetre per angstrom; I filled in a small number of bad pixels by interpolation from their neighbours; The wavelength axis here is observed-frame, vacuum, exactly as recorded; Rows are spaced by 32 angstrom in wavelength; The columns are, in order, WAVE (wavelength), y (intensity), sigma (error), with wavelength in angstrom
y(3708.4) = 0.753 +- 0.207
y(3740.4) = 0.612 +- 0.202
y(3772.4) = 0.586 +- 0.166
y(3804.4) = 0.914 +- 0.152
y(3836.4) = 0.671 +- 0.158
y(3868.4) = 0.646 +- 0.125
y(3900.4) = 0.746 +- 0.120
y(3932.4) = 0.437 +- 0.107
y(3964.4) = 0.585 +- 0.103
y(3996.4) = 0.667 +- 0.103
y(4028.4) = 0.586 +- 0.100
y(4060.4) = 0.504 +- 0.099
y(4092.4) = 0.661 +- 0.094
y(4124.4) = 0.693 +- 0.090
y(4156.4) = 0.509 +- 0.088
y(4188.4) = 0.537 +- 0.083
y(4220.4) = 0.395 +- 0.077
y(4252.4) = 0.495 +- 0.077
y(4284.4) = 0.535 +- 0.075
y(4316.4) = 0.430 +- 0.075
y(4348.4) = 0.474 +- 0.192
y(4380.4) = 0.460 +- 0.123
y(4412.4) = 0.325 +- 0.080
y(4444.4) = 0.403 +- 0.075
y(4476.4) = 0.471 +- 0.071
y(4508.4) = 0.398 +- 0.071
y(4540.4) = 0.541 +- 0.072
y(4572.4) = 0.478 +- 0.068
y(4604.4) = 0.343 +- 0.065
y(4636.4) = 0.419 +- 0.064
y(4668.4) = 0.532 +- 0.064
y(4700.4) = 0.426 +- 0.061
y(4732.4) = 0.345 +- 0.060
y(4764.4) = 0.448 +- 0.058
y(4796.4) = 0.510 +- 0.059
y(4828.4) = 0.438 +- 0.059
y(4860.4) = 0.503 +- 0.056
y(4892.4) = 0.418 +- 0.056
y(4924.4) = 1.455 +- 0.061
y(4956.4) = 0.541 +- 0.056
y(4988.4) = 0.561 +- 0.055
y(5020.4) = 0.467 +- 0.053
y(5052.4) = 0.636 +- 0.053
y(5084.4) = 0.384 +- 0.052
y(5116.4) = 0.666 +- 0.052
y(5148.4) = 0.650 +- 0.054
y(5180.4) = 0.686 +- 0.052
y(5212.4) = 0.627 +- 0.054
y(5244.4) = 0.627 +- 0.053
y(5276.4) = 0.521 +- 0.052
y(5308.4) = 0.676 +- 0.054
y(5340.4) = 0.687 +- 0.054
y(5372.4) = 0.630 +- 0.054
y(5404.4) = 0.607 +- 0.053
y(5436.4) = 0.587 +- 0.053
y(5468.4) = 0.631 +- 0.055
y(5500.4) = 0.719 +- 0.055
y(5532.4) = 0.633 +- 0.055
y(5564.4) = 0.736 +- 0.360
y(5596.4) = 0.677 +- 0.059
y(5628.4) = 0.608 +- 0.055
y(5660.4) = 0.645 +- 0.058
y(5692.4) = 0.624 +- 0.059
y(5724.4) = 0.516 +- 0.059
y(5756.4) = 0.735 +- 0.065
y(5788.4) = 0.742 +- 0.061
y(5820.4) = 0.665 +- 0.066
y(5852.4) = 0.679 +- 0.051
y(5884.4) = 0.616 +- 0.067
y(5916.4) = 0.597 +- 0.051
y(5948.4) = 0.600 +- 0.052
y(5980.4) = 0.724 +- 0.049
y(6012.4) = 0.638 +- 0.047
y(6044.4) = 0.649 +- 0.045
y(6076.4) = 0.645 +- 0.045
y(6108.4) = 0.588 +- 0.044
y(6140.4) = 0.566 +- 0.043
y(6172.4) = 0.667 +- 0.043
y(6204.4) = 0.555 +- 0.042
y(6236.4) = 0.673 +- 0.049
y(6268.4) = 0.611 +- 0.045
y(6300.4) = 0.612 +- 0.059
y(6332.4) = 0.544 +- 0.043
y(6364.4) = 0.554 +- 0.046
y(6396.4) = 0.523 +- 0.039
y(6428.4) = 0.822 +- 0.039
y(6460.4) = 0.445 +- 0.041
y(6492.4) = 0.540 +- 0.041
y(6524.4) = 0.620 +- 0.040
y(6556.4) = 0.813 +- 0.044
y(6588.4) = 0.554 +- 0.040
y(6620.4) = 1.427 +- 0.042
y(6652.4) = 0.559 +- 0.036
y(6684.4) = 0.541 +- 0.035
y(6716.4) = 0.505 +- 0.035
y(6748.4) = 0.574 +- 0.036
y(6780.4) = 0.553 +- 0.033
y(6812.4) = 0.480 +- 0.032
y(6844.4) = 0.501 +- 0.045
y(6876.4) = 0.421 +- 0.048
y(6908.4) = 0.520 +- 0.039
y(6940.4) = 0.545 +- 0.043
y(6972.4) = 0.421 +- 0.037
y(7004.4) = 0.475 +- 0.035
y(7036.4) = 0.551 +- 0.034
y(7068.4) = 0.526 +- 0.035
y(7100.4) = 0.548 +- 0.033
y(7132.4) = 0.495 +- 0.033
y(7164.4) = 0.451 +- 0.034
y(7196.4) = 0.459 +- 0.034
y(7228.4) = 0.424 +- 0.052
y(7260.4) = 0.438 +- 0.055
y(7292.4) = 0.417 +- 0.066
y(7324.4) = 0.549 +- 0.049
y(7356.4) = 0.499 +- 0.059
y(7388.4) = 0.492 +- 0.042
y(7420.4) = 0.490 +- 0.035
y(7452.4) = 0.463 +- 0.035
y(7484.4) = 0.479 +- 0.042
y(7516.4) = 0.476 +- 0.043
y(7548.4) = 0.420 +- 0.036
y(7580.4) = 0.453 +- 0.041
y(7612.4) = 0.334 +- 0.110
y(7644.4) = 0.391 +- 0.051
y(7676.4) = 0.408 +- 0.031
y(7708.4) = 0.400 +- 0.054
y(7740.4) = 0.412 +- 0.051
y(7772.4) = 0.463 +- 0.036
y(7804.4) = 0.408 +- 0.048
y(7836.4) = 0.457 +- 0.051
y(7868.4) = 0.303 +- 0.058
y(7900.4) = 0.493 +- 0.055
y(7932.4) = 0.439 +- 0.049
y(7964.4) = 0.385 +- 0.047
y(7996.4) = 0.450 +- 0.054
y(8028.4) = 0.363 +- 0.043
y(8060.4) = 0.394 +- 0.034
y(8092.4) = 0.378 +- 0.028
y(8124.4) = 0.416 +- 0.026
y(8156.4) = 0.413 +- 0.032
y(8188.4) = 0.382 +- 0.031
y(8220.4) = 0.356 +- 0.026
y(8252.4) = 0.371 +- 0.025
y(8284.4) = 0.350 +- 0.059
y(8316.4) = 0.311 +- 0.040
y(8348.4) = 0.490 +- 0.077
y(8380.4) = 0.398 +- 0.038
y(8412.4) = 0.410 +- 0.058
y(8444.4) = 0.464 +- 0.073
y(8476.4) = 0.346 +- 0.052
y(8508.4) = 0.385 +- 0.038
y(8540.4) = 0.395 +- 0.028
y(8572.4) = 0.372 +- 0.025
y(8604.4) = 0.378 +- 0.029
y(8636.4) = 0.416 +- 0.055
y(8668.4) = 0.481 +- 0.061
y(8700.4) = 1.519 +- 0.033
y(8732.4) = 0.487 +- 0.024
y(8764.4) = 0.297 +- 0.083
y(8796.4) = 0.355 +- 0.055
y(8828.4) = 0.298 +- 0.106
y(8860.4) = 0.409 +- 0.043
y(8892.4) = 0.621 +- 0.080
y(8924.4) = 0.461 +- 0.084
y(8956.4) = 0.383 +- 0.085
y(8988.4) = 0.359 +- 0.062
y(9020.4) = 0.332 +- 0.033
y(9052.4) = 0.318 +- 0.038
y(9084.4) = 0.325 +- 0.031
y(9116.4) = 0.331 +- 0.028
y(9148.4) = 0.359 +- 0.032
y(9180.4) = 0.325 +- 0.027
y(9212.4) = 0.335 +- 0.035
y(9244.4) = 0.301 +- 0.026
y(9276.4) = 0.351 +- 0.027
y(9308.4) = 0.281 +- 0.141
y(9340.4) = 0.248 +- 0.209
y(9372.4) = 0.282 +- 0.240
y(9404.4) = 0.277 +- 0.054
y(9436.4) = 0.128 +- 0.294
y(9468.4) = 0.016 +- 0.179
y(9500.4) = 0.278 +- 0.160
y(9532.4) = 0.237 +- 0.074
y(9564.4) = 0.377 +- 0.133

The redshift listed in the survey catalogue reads 0.32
